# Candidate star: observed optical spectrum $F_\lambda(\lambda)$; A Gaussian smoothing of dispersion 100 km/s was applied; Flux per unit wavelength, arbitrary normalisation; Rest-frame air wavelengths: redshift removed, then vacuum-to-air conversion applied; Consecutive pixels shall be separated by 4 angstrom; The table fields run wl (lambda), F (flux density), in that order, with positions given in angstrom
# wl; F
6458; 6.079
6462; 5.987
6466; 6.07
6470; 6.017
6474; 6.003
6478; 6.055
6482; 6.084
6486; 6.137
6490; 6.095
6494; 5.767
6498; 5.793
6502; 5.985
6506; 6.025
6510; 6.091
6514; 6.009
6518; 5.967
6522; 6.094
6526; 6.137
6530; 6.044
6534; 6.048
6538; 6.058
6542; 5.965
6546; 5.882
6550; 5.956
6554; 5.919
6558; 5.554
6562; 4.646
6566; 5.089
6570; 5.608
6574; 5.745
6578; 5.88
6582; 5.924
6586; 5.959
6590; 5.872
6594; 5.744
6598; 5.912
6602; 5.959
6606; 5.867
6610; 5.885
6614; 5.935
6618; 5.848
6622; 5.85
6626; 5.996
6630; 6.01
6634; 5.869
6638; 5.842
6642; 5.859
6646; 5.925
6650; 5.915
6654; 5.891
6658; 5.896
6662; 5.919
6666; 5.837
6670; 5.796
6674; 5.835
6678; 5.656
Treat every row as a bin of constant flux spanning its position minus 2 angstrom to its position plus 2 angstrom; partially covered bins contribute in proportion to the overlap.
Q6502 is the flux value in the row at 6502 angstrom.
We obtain 5.985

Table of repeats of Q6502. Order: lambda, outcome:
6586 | 5.959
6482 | 6.084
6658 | 5.896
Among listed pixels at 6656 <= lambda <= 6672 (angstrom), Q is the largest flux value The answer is 5.919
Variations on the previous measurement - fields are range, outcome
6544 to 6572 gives 5.956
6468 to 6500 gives 6.137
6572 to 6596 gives 5.959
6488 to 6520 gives 6.095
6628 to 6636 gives 6.01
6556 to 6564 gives 5.554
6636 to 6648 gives 5.925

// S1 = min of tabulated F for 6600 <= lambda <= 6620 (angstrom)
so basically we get 5.848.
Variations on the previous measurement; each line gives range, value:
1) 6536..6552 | 5.882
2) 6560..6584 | 4.646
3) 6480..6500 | 5.767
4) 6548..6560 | 5.554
